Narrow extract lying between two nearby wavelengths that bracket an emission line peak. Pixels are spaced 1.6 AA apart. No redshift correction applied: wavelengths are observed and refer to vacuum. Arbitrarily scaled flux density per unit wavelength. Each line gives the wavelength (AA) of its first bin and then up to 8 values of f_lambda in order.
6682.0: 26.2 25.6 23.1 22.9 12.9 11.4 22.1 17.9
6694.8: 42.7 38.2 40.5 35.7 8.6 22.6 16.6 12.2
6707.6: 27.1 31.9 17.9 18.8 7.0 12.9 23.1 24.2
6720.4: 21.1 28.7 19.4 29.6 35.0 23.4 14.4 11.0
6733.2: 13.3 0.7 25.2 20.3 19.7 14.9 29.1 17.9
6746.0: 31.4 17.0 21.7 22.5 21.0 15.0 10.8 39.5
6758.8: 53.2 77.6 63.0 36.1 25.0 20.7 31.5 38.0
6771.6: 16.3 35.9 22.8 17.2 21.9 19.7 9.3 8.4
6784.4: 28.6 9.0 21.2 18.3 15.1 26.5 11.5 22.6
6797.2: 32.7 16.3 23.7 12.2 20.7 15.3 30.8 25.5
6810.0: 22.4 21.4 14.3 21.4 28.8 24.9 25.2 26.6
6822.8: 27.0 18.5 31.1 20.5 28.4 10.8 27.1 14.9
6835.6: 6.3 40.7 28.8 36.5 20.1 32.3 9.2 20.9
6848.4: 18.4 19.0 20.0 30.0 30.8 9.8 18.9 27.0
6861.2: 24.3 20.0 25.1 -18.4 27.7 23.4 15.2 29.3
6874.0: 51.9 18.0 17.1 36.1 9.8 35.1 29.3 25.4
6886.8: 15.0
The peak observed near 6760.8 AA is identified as [O III] 5007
